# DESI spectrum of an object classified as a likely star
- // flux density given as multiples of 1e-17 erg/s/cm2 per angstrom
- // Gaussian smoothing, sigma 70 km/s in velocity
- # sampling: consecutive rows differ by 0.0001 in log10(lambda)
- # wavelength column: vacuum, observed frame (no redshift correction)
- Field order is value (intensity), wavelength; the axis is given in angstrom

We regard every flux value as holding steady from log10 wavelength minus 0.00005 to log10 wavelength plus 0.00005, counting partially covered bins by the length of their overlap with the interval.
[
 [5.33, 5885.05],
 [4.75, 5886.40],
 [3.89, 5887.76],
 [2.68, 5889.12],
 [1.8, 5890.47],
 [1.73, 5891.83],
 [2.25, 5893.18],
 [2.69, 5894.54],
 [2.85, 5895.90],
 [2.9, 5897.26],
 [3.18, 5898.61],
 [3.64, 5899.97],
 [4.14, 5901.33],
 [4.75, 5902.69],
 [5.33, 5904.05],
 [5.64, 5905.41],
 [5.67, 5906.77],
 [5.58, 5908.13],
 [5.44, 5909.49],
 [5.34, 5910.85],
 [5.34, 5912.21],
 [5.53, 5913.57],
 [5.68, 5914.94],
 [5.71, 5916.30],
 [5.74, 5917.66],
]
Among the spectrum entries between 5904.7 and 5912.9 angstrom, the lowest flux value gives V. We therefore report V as 5.34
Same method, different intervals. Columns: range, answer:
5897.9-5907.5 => 3.18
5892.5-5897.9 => 2.25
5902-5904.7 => 4.75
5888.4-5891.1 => 1.8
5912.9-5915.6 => 5.53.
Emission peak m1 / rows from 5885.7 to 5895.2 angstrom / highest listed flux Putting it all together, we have 4.75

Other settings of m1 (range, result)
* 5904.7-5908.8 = 5.67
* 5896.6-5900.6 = 3.64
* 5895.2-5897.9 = 2.9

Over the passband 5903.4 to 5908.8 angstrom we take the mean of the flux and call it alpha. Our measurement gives 5.56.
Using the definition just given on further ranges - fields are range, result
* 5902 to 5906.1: 5.24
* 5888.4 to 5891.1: 2.27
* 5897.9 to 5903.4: 3.93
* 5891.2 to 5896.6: 2.39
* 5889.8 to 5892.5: 1.76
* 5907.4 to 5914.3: 5.45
